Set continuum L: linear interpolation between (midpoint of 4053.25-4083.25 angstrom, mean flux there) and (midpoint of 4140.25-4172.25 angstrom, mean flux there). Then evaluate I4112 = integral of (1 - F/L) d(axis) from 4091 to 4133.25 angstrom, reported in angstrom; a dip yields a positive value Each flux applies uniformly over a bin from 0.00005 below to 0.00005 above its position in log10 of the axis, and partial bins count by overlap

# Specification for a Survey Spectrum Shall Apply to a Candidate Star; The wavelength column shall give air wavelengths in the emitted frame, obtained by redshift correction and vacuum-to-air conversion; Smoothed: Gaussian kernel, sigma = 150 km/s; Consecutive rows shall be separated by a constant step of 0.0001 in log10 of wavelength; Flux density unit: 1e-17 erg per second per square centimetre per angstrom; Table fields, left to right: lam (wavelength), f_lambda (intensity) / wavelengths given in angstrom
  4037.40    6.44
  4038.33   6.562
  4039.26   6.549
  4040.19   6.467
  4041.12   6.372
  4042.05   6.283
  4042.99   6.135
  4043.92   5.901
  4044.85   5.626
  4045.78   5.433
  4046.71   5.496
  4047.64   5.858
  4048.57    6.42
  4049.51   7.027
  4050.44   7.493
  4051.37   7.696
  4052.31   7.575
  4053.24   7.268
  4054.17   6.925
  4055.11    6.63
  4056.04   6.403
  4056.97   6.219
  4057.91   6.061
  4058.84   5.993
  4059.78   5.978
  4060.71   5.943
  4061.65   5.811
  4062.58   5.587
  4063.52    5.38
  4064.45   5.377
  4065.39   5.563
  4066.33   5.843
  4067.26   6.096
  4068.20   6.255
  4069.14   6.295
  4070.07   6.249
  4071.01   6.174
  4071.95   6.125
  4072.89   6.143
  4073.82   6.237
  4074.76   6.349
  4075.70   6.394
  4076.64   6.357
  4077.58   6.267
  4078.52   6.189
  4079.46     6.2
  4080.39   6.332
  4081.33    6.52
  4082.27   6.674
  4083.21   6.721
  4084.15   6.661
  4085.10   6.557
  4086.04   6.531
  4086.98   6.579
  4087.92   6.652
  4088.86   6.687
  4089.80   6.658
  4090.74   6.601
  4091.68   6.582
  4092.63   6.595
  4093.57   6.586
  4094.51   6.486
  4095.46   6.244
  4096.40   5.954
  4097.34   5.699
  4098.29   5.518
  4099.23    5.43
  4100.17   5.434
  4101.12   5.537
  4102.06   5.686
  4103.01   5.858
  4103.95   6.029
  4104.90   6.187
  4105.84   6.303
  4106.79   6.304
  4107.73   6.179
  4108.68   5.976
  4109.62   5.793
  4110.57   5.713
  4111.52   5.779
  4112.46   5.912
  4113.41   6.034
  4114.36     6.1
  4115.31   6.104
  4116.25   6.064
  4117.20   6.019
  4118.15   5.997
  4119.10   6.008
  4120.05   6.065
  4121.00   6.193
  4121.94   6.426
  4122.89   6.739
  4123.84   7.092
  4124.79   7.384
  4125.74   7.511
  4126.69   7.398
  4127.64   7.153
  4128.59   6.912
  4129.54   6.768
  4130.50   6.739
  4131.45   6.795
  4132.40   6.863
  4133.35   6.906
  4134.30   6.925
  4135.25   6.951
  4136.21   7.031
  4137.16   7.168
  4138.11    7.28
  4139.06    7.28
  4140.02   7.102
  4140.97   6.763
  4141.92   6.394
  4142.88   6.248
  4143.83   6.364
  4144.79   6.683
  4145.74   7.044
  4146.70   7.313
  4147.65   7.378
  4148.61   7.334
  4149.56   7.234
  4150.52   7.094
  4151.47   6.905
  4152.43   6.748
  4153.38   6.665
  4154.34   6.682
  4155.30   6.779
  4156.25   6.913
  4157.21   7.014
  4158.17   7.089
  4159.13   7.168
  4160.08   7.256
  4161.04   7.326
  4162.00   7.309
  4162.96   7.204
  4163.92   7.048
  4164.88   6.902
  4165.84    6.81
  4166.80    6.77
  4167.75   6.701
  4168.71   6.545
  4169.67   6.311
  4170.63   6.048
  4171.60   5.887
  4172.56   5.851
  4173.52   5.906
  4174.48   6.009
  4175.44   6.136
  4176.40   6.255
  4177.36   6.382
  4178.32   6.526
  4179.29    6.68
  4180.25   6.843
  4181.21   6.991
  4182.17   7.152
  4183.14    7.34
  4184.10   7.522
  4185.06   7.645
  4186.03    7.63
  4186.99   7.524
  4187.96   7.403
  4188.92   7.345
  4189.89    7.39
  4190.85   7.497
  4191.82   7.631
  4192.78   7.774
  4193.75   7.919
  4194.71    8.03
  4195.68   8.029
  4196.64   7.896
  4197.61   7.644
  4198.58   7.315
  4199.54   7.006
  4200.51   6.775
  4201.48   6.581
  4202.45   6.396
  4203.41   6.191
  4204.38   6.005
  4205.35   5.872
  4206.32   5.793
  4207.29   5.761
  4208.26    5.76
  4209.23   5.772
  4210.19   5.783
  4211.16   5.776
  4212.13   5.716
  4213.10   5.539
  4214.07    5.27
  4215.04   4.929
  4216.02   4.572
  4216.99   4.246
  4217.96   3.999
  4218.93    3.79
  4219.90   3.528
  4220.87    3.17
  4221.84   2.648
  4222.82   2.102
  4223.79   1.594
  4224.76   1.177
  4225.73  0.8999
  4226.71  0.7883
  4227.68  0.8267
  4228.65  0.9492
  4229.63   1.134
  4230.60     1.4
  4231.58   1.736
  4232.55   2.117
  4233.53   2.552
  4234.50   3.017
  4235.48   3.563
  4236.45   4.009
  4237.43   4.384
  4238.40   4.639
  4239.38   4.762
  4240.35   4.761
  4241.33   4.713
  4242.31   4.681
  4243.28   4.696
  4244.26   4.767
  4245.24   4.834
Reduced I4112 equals 1.5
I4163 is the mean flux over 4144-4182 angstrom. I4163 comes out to 6.76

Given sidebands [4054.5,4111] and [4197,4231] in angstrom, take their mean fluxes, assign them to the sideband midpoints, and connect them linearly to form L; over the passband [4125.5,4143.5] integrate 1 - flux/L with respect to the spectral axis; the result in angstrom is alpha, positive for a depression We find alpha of -4.9 angstrom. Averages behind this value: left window 6.16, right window 4.38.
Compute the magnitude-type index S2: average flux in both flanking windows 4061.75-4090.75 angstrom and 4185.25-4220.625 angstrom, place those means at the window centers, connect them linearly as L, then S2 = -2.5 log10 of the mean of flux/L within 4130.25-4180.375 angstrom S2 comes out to -0.08 mag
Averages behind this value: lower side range 6.26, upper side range 6.32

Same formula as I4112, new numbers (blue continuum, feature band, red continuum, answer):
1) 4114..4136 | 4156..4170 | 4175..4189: -0.13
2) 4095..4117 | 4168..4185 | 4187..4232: -3.84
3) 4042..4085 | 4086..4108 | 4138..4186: 0.95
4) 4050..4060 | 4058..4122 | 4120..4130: 6.68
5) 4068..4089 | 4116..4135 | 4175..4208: -0.15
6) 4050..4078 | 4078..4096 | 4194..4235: -1.56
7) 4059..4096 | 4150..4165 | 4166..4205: -0.55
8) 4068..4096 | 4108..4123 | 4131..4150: 1.53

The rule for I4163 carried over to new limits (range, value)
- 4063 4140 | 6.35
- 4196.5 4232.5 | 4.32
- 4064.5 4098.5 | 6.31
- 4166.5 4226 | 6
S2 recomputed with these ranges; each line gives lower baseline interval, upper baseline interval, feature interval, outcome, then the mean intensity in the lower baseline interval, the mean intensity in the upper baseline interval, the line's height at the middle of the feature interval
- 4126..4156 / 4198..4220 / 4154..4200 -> -0.13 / 6.94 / 5.62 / 6.24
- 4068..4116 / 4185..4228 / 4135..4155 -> -0.18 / 6.2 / 5.52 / 5.89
